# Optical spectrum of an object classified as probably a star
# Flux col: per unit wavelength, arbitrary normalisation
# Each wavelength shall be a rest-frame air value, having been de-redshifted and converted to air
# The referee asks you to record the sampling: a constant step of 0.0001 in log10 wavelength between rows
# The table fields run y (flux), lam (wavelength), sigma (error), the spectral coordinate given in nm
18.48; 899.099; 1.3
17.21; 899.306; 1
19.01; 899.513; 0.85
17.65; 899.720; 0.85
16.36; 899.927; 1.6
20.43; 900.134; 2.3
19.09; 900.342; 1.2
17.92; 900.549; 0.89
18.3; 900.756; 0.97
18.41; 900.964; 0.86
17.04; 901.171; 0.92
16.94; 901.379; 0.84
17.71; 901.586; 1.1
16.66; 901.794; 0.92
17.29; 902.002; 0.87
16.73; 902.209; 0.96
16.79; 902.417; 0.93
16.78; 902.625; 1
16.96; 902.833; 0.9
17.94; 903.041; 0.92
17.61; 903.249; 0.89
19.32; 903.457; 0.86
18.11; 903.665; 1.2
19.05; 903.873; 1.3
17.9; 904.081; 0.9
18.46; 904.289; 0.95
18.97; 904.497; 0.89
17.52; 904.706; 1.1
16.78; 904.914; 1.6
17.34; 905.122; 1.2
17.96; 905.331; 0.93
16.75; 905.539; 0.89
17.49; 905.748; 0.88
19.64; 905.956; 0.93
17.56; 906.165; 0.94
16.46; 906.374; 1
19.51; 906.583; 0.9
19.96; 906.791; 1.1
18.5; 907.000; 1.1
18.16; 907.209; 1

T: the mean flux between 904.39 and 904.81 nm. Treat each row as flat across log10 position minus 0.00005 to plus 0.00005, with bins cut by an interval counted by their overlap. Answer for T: 18.2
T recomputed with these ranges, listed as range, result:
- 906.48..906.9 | 19.8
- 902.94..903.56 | 18.3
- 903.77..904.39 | 18.5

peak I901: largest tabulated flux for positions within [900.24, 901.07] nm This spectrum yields 19.09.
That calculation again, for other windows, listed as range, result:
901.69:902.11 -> 17.29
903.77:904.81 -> 19.05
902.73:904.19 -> 19.32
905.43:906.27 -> 19.64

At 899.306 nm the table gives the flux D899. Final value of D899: 17.21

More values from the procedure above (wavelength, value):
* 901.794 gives 16.66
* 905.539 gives 16.75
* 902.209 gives 16.73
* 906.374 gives 16.46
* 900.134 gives 20.43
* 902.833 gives 16.96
